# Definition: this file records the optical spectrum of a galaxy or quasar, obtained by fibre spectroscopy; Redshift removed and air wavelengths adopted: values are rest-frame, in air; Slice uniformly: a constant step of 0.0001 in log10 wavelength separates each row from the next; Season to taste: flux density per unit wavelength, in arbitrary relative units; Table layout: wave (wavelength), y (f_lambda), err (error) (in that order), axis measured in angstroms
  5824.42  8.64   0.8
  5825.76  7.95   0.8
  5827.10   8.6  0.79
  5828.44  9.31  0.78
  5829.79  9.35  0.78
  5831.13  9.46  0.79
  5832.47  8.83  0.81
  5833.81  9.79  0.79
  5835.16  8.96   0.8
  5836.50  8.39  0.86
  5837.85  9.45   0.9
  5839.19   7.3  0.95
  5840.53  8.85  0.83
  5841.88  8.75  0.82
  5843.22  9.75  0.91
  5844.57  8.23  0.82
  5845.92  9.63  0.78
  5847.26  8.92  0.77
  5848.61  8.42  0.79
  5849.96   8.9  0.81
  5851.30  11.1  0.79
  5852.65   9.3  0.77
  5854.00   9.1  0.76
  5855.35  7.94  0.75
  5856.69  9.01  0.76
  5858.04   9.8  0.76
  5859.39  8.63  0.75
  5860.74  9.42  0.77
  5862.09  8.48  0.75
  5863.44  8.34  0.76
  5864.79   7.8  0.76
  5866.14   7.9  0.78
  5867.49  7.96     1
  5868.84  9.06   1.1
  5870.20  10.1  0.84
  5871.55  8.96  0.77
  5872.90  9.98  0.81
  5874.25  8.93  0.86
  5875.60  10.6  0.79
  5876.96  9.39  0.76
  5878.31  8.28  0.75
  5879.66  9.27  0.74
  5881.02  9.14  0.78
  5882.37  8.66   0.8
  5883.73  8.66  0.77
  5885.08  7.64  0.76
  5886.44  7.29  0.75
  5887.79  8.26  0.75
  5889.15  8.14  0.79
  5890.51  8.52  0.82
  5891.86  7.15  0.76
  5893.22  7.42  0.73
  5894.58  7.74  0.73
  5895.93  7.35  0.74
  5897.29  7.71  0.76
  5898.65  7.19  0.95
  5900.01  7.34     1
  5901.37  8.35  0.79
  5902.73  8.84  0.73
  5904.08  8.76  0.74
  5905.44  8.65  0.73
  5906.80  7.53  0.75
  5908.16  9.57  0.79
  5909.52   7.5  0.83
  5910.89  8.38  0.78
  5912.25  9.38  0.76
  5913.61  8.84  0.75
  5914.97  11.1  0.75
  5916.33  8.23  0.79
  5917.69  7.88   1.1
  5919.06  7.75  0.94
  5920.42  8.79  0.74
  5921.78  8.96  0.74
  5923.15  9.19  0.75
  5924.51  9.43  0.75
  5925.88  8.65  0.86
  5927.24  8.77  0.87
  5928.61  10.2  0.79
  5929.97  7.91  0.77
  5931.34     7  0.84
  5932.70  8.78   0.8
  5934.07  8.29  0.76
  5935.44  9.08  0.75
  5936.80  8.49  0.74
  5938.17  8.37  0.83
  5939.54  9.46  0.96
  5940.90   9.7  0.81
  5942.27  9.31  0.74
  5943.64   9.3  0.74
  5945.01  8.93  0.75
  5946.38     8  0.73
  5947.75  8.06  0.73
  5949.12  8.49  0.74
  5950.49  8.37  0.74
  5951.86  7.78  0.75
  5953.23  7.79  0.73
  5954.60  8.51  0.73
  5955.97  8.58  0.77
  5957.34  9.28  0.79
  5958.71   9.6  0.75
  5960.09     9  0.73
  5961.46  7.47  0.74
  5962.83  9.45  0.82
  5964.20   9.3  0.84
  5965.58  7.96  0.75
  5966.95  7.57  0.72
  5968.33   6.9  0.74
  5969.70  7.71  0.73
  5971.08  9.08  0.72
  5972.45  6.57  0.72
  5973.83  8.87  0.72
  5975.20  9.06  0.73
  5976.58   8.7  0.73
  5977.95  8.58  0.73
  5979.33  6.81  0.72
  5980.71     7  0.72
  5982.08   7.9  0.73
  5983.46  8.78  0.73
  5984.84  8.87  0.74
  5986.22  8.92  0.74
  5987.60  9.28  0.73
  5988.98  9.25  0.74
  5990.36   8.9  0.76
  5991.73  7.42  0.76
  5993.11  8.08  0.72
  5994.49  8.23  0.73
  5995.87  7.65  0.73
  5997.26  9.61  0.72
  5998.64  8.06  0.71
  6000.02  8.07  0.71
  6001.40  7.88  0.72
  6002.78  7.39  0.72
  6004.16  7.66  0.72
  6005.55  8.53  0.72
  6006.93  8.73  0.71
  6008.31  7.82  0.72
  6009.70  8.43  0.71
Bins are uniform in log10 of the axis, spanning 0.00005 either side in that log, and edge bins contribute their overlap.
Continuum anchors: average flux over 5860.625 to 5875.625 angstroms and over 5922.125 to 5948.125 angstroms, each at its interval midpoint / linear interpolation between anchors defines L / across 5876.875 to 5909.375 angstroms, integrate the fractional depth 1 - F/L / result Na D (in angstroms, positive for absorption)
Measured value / 2.5 angstroms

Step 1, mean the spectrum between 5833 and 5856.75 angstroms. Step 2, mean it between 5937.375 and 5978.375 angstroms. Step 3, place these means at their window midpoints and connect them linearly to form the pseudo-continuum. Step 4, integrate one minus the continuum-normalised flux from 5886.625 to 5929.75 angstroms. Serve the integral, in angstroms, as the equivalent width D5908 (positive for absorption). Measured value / 1.5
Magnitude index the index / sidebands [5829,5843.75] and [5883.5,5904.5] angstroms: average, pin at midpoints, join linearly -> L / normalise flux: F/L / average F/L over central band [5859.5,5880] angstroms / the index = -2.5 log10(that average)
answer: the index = -0.08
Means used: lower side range 8.98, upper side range 7.87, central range 8.95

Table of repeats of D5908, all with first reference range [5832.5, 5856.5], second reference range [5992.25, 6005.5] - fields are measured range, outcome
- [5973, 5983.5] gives 0.06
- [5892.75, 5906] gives 1.11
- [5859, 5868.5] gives 0.53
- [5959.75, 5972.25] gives 0.13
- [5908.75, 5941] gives -0.86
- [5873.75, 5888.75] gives 0.08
